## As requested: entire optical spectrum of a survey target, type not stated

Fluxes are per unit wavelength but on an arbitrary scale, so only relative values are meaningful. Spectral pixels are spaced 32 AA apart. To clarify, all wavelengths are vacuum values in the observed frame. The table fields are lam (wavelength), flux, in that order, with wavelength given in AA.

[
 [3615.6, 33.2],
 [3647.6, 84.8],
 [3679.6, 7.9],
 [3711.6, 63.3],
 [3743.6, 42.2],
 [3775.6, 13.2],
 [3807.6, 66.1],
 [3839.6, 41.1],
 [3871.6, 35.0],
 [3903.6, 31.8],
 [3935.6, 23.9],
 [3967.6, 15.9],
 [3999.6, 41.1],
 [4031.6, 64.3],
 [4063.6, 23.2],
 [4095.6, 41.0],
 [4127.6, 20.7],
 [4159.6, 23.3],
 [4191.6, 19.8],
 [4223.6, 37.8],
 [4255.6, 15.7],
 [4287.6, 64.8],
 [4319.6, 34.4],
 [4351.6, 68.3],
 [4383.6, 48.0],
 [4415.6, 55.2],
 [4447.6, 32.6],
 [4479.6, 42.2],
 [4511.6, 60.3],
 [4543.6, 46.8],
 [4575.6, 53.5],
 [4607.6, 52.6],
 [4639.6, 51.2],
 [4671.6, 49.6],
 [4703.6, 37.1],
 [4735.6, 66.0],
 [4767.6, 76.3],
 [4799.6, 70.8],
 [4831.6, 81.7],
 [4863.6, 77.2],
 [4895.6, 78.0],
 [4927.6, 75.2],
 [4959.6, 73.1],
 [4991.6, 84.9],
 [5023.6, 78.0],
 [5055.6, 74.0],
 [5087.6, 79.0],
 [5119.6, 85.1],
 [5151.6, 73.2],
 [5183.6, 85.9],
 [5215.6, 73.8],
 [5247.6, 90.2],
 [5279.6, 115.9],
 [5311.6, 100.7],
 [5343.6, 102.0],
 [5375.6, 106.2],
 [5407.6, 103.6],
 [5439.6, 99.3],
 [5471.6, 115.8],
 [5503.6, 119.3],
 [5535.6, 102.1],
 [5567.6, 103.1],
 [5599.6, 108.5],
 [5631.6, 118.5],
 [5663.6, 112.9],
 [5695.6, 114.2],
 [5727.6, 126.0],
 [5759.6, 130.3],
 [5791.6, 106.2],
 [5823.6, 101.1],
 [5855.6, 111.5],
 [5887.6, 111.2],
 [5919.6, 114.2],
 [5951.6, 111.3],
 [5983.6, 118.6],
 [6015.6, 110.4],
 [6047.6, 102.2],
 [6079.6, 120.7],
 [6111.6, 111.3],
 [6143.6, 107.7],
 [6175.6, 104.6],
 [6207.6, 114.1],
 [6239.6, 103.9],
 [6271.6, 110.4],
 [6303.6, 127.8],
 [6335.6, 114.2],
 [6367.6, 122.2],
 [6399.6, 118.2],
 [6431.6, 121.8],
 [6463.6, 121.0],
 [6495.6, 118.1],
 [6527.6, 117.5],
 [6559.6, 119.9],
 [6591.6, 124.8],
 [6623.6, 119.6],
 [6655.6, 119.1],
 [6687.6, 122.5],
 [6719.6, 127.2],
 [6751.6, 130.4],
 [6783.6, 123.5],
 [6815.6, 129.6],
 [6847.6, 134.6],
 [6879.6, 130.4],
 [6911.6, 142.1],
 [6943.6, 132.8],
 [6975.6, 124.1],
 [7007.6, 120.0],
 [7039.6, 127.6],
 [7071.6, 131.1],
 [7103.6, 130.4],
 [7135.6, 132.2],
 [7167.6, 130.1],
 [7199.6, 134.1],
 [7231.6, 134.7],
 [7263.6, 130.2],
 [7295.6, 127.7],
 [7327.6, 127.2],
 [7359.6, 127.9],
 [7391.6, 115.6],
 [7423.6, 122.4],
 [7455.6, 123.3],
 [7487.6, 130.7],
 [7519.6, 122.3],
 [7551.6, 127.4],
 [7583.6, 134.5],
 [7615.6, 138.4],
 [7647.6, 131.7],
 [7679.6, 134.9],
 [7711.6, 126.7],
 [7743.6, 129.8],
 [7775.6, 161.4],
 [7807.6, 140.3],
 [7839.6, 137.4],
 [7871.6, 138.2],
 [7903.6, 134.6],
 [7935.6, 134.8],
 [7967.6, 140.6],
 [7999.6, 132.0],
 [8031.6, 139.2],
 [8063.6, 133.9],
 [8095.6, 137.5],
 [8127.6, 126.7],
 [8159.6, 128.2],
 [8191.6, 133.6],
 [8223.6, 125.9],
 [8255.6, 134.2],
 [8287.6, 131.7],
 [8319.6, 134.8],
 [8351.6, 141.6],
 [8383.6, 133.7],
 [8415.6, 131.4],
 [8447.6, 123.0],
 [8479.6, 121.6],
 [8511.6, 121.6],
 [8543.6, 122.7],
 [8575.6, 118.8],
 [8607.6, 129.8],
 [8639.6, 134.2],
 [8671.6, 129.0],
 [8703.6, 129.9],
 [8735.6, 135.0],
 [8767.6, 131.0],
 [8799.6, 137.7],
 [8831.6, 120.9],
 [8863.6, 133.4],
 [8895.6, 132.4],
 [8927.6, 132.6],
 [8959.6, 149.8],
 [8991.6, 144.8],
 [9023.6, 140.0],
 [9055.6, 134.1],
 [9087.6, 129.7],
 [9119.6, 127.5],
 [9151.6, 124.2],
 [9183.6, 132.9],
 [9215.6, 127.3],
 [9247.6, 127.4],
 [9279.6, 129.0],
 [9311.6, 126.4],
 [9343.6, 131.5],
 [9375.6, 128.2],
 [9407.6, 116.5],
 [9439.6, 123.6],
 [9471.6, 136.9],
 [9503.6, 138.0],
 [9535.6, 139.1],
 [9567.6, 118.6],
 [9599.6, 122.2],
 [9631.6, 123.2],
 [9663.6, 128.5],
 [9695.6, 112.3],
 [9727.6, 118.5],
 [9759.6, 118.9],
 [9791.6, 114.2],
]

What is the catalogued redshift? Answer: 0.186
